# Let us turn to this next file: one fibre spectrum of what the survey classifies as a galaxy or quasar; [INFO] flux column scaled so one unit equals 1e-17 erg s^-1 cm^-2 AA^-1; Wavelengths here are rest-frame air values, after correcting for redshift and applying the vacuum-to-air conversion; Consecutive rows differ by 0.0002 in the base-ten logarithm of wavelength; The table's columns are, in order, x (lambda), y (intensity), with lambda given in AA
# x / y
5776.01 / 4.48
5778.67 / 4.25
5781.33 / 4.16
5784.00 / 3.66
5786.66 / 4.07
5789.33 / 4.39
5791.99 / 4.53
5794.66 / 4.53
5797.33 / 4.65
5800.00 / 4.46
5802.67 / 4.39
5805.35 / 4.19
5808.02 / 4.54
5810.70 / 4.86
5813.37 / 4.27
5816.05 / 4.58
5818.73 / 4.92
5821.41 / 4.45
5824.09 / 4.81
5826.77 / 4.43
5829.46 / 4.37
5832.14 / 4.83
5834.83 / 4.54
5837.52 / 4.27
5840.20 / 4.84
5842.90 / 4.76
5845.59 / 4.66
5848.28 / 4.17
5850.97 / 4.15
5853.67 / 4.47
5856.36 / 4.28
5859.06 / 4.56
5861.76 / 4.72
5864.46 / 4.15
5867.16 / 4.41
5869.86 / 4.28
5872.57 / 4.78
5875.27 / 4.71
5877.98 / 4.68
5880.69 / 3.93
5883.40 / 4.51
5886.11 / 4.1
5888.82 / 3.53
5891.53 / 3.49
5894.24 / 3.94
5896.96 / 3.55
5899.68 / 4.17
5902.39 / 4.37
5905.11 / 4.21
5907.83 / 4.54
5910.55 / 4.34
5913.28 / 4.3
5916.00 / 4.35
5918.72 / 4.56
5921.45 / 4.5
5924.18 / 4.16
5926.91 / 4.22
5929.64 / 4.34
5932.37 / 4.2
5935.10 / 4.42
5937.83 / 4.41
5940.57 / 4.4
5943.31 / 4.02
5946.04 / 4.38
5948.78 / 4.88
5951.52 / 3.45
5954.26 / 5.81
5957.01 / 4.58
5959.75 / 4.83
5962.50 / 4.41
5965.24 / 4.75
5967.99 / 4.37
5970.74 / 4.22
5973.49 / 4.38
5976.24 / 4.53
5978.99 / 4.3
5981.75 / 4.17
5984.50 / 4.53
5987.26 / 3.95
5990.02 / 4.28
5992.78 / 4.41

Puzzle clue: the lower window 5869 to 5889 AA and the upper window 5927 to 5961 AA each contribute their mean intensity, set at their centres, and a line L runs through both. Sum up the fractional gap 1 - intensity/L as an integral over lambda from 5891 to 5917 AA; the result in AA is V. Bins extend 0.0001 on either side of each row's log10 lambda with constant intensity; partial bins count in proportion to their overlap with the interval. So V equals 1.5 AA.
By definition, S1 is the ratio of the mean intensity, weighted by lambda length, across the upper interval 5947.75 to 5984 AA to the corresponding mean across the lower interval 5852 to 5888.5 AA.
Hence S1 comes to 1.03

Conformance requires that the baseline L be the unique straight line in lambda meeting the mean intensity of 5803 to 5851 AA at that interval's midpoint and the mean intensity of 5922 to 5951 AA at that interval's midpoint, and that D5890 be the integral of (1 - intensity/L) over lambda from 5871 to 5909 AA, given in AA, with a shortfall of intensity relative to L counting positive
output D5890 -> 2.1 AA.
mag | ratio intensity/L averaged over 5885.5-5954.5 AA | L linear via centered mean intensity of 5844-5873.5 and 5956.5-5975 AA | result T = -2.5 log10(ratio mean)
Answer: 0.06 mag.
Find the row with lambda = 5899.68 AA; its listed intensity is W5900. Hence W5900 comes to 4.17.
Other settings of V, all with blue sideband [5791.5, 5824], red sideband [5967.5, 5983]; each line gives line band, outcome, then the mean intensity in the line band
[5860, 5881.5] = -0.1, 4.47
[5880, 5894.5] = 1.7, 3.92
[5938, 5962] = -1.0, 4.53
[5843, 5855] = 0.2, 4.4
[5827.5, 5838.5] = 0.0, 4.5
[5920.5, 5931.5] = 0.2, 4.29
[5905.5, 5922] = 0.0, 4.42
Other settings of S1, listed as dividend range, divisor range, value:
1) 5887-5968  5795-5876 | 0.96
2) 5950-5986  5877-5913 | 1.09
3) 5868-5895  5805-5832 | 0.92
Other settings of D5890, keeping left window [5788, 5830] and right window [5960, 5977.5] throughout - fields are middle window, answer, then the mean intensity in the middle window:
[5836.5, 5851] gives 0.0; 4.51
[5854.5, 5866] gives 0.2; 4.43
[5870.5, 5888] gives 0.3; 4.41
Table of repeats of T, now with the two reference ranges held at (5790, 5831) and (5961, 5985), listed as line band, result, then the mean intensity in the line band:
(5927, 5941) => 0.02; 4.34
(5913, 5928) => 0.02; 4.35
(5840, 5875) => 0.01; 4.47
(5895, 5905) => 0.11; 4.05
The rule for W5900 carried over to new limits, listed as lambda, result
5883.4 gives 4.51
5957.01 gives 4.58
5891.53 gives 3.49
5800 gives 4.46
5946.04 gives 4.38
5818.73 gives 4.92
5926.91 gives 4.22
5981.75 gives 4.17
